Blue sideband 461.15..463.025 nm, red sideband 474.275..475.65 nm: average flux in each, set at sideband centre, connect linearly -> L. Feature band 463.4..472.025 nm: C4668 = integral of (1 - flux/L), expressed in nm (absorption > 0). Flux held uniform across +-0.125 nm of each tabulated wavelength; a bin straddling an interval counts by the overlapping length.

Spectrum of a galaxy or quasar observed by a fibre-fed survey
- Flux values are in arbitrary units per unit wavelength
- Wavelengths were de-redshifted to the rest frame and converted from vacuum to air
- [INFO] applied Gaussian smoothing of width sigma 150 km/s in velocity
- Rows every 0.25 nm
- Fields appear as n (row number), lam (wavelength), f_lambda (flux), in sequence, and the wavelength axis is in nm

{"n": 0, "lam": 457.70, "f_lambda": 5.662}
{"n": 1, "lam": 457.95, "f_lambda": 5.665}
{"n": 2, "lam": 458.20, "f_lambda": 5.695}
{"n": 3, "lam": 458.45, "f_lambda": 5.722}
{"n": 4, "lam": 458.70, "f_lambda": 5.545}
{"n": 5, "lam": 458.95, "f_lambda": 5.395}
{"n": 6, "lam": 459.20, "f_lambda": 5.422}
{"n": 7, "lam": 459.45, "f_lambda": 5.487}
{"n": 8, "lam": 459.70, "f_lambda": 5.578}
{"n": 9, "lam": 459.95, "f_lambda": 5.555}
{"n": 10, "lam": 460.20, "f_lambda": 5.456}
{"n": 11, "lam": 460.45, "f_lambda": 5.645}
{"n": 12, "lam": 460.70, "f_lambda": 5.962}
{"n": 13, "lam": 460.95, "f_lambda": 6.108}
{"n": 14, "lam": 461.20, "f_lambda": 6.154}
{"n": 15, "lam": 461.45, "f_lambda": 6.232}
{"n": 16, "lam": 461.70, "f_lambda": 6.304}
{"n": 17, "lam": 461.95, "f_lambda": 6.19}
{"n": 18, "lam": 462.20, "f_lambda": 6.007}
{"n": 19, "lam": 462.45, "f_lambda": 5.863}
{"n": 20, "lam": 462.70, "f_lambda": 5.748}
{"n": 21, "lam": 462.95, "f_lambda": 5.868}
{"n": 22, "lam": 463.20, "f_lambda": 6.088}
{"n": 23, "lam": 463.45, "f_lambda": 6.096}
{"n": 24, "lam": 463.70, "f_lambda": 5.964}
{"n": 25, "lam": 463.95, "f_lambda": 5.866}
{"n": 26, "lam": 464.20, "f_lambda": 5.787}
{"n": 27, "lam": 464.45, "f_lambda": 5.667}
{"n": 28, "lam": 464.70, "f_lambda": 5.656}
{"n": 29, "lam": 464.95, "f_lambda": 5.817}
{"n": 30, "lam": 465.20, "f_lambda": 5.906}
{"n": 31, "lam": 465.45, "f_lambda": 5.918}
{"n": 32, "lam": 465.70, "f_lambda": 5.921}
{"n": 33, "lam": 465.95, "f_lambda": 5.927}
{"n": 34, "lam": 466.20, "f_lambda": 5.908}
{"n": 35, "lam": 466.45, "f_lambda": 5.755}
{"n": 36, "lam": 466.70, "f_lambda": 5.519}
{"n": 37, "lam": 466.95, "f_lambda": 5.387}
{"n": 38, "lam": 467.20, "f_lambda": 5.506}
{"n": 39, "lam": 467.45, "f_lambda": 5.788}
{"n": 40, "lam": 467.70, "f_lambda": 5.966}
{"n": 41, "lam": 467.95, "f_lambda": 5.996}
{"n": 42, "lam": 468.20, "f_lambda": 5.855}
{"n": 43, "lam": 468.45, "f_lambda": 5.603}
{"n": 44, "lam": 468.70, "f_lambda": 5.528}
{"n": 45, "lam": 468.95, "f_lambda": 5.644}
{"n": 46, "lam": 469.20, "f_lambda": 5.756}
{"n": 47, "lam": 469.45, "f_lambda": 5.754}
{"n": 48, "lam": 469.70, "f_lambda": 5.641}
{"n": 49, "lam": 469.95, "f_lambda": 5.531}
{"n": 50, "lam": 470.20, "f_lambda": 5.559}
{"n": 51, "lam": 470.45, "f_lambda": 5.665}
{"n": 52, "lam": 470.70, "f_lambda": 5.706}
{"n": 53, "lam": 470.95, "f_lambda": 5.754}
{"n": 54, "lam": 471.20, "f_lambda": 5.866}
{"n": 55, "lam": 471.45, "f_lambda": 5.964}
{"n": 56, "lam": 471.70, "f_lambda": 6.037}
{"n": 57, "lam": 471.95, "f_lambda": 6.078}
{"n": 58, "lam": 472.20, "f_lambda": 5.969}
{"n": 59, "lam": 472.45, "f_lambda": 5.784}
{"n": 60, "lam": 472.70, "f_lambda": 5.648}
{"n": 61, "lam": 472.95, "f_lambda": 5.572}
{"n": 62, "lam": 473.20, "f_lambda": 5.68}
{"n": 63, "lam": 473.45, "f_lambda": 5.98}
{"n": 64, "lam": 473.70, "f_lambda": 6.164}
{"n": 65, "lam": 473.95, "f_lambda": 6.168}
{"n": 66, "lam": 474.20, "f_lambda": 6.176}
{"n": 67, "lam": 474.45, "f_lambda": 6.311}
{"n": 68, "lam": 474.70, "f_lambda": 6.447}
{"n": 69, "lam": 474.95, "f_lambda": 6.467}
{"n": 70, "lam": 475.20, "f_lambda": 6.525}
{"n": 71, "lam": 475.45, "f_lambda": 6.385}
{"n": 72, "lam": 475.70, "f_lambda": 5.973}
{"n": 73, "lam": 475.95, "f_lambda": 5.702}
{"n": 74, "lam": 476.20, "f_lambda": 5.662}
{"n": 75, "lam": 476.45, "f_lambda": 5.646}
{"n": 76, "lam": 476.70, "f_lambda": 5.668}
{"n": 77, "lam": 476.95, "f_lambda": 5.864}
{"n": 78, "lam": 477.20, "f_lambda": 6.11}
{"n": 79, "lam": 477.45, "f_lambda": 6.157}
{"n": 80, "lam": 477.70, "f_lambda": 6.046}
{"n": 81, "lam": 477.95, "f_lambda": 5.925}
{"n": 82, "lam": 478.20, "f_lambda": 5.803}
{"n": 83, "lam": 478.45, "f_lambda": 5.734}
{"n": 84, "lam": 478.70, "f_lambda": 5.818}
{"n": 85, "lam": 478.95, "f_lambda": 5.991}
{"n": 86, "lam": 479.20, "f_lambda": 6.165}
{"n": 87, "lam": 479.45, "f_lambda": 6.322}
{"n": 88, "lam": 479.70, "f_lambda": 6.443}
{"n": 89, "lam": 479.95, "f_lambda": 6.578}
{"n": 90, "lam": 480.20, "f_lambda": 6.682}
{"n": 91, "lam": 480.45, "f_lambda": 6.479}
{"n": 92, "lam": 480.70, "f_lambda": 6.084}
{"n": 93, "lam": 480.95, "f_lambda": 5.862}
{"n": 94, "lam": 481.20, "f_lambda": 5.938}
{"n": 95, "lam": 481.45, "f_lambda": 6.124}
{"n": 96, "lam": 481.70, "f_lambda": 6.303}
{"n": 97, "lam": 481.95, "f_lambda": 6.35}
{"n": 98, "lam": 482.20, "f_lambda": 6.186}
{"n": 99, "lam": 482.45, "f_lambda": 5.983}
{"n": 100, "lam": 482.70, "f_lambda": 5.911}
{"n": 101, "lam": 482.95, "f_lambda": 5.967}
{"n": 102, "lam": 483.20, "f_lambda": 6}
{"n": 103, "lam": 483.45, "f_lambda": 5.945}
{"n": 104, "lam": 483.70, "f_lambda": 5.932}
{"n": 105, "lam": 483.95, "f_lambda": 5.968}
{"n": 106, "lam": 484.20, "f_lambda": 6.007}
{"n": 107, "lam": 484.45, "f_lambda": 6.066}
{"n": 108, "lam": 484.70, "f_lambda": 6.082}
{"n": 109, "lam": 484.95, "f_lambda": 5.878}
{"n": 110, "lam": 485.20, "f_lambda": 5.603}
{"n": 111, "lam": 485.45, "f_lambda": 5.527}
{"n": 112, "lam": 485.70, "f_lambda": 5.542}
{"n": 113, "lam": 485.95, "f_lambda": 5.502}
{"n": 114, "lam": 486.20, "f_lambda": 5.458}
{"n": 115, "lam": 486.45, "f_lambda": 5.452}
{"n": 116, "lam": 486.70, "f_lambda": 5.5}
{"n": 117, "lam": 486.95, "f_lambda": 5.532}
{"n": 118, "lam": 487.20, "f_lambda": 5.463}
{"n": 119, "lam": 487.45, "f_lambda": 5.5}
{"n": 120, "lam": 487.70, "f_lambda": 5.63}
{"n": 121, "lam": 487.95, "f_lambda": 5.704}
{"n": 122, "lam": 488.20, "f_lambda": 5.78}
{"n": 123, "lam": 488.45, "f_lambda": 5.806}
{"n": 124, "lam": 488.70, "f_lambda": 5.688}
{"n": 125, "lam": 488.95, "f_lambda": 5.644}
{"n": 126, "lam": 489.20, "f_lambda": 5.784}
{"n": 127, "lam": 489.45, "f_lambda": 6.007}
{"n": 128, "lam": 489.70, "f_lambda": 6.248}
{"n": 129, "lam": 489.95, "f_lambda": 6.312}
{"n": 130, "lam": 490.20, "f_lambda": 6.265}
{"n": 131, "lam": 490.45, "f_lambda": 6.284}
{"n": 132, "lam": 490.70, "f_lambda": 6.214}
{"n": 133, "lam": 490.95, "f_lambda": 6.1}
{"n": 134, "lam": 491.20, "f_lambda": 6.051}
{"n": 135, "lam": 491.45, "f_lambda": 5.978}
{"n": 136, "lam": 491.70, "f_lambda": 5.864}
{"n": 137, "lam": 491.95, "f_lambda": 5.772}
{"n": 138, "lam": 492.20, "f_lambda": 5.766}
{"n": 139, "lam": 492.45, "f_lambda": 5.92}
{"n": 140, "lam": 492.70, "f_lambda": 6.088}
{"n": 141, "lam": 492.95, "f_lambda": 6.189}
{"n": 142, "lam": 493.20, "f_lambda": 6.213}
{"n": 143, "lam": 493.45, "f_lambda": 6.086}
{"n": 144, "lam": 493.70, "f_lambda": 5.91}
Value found 0.59 nm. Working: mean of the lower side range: 6.05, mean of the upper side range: 6.39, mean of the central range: 5.78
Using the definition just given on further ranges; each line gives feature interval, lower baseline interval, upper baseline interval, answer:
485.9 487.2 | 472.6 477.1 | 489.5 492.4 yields 0.122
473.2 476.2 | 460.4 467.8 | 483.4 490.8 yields -0.161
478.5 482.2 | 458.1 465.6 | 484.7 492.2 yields -0.258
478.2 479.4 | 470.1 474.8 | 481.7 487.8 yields -0.016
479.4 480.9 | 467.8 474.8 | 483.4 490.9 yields -0.149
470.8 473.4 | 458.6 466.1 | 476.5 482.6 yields 0.065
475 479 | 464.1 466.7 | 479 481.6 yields 0.138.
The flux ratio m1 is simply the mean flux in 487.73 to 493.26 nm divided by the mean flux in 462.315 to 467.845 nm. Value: 1.0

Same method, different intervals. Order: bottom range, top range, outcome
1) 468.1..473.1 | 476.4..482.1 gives 1.06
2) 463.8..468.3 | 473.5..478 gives 1.05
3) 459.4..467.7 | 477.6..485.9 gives 1.03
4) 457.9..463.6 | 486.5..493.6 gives 1.01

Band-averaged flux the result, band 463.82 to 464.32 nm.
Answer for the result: 5.83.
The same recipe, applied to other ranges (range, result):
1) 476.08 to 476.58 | 5.65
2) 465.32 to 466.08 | 5.92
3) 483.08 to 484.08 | 5.96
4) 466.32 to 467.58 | 5.59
